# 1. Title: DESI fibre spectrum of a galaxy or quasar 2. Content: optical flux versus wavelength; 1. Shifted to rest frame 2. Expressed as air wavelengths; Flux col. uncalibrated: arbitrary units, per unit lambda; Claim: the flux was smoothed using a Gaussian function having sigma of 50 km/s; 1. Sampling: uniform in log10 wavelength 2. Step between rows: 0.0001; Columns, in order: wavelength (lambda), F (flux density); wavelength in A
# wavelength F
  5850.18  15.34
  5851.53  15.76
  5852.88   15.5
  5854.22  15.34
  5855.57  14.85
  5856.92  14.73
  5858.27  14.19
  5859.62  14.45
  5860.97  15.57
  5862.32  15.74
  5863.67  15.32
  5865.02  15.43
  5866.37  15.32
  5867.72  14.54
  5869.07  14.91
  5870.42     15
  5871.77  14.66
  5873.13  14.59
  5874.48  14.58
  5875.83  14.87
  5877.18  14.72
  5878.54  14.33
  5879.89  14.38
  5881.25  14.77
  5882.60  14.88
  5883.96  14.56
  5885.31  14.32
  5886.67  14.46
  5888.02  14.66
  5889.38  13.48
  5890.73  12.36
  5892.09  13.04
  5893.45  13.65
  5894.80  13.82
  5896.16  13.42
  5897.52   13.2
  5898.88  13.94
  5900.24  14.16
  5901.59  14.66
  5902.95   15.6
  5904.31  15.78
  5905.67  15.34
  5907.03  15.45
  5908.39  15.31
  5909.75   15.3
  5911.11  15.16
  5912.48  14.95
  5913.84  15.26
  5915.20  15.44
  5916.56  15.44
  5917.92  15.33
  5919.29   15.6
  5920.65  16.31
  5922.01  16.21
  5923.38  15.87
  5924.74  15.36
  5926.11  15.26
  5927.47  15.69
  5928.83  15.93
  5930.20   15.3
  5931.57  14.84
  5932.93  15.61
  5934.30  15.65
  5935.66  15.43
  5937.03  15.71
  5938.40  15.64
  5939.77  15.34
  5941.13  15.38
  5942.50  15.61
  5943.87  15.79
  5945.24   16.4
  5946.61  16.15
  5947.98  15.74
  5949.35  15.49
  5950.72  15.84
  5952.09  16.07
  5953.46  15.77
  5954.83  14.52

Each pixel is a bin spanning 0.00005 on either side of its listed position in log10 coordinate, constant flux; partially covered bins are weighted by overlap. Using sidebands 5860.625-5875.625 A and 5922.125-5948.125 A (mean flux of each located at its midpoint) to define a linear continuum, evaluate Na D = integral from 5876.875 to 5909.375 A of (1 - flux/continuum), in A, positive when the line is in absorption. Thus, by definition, 1.9 A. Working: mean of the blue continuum 15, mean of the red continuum 15.6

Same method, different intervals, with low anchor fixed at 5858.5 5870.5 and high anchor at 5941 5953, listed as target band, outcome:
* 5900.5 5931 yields 0.2 A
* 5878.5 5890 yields 0.6 A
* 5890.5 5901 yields 1.3 A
